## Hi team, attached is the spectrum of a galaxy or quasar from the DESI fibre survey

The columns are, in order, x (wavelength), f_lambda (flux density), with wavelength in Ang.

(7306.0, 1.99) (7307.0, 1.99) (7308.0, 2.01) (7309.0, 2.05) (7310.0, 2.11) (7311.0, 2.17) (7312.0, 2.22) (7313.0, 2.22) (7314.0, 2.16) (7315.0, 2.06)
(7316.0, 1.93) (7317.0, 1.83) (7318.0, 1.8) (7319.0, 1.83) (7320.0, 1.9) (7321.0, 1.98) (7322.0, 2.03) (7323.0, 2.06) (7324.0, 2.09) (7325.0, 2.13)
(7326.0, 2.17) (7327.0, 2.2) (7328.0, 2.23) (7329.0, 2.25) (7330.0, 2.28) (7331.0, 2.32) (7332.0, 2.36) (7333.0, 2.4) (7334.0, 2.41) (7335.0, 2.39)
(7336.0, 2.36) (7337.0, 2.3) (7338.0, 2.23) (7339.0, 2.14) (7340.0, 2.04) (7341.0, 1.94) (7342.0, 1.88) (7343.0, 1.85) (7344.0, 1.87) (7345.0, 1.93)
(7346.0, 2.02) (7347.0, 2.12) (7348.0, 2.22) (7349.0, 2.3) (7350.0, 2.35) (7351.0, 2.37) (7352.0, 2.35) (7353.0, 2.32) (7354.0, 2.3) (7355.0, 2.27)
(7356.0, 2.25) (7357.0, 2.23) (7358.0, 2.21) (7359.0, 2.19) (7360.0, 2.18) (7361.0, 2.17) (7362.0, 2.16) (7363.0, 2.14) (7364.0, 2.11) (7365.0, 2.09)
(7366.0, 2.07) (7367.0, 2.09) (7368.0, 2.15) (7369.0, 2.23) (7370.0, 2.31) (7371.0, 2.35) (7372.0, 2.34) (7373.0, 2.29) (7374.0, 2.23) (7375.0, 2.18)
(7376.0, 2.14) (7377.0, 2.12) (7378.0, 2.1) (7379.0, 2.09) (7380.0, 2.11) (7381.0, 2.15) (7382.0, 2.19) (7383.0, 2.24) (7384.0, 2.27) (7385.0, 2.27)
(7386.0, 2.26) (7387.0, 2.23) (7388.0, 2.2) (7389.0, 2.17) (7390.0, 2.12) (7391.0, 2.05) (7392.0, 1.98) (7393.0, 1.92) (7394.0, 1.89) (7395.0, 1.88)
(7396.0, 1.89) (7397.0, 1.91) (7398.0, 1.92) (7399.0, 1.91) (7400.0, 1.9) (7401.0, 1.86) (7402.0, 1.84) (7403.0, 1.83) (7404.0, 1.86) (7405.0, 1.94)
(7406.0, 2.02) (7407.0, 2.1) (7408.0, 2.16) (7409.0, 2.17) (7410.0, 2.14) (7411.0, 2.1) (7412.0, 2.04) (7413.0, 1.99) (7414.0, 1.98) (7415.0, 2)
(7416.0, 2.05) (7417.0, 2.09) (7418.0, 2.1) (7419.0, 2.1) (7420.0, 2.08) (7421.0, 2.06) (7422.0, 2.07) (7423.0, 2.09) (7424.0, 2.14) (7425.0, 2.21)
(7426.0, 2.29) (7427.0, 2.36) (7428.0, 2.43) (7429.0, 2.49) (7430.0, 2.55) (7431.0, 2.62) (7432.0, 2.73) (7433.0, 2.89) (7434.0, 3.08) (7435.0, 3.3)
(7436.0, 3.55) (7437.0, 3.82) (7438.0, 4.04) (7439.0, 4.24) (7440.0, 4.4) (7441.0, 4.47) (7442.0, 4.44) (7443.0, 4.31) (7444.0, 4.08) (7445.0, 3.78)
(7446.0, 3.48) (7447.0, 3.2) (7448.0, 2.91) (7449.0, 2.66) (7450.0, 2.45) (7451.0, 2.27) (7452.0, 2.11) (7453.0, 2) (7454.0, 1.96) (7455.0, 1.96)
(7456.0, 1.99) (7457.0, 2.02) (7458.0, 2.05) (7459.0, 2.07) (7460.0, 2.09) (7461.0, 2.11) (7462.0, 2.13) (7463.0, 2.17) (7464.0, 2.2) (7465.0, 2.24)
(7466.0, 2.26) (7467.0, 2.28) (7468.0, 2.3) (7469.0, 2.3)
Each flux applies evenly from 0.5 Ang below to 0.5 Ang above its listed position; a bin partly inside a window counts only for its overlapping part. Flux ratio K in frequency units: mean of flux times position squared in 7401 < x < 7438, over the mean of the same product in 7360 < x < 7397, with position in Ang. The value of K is 1.10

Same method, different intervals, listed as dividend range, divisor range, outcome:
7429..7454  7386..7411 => 1.65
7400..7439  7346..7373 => 1.08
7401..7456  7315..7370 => 1.25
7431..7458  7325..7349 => 1.48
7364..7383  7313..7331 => 1.07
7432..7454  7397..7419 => 1.69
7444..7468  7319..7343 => 1.15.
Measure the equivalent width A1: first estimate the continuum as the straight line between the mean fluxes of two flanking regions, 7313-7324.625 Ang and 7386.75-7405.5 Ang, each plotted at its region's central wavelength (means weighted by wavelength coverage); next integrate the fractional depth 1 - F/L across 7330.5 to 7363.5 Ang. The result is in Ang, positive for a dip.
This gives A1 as -3.8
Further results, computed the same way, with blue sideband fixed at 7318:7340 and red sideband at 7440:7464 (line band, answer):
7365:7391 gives 2.33 Ang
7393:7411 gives 4.02 Ang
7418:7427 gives 1.63 Ang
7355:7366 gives 0.73 Ang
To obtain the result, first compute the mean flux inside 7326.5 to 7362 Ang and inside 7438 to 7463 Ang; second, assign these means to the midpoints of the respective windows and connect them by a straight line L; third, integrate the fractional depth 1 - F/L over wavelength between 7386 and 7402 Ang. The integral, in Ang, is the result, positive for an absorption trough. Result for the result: 3.4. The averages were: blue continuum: 2.21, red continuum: 2.89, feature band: 1.99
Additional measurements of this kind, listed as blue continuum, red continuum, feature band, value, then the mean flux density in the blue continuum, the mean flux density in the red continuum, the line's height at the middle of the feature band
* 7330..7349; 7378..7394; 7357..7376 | -0.4 Ang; 2.16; 2.14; 2.15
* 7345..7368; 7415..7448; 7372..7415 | 8.4 Ang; 2.2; 2.97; 2.58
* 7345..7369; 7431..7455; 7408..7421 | 3.7 Ang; 2.2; 3.27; 2.91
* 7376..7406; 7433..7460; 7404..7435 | 4.0 Ang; 2.04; 3.08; 2.57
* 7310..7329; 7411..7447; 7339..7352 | 1.0 Ang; 2.06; 2.86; 2.25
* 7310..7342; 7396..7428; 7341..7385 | -1.6 Ang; 2.14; 2.05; 2.1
